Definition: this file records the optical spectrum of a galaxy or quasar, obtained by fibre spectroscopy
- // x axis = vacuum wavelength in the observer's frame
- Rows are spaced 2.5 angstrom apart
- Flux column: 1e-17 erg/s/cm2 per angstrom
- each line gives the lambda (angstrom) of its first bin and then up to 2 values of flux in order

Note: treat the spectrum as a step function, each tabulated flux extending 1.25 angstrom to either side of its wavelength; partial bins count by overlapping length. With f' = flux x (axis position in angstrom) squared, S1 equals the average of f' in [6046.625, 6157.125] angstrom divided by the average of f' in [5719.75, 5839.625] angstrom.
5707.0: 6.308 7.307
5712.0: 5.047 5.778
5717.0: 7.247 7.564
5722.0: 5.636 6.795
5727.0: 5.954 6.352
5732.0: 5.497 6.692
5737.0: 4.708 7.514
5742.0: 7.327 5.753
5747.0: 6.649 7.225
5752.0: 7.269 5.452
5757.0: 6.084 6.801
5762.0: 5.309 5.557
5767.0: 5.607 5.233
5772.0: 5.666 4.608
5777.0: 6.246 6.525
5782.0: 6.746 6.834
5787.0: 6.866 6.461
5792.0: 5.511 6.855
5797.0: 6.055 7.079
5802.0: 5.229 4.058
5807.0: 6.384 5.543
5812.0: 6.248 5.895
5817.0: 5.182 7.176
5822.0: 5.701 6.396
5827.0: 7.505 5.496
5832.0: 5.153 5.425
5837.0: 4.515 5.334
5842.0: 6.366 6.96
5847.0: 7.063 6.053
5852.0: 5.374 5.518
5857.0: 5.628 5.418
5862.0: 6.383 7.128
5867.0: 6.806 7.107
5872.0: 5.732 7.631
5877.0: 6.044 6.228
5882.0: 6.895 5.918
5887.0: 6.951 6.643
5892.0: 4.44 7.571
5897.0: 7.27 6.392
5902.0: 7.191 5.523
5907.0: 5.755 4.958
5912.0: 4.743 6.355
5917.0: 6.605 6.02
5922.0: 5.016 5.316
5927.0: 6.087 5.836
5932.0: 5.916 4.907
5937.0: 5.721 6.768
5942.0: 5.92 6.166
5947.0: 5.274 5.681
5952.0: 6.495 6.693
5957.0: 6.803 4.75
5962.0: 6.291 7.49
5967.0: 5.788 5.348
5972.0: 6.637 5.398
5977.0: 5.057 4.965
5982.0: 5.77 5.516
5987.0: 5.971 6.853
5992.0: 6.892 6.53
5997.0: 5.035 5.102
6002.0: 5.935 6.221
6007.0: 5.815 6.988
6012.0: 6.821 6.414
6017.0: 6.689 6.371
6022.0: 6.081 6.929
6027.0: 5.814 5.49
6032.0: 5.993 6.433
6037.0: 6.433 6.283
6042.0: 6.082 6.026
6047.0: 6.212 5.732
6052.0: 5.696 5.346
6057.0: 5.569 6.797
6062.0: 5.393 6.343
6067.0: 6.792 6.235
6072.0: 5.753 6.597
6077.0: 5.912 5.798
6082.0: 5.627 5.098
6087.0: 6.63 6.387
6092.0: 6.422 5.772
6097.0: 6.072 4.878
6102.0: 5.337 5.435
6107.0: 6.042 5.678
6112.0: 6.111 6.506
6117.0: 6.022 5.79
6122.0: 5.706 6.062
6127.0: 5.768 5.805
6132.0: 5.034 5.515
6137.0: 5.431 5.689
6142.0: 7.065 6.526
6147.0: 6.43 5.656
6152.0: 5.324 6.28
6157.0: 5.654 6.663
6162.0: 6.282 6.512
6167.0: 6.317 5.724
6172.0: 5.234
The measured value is 1.1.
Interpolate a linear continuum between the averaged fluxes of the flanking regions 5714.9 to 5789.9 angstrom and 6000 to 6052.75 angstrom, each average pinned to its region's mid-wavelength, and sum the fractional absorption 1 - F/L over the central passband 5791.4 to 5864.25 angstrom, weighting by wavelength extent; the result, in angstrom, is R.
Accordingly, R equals 3.7 angstrom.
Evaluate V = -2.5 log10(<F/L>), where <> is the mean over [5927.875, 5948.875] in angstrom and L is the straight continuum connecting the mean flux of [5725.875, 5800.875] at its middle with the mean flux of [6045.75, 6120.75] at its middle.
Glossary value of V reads 0.04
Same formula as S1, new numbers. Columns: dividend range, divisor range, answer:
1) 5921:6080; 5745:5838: 1.07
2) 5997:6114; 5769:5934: 1.06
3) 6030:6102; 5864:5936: 1.03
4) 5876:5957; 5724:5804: 1.03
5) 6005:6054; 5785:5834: 1.11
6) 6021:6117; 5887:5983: 1.05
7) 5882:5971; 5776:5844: 1.04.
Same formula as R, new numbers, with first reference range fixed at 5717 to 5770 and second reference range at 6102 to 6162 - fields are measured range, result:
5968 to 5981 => 1.22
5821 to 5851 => 0.95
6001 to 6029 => -1.52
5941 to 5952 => 0.45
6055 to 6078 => -0.59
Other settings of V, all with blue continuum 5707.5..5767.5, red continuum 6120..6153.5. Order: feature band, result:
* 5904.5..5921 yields 0.072 mag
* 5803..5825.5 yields 0.070 mag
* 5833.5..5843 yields 0.151 mag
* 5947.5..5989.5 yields 0.020 mag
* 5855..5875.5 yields -0.047 mag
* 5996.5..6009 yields 0.049 mag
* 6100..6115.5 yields 0.016 mag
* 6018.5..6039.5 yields -0.040 mag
